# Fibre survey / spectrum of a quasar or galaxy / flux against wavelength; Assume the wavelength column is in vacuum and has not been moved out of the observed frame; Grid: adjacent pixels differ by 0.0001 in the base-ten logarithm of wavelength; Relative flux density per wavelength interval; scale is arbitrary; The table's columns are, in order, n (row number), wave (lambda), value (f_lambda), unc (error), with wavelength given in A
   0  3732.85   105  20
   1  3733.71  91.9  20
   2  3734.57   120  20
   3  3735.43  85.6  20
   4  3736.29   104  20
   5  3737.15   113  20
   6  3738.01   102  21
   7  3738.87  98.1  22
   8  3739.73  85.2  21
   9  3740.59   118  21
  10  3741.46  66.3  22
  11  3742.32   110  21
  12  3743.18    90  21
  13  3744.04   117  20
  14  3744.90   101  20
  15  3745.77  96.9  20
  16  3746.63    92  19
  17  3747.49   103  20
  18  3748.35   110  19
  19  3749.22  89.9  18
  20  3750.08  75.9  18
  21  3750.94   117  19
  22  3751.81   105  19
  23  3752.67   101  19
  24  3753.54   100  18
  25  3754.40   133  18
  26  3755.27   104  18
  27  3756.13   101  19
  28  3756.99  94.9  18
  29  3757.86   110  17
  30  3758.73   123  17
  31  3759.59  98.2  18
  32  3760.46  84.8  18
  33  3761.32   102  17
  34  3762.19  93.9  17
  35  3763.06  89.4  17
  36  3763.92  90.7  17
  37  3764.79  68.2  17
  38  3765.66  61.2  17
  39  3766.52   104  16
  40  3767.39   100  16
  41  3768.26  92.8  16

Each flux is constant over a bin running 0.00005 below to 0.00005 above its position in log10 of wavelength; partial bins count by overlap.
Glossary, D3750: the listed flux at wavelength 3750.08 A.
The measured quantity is 75.9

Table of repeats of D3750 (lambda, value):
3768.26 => 92.8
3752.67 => 101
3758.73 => 123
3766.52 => 104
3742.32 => 110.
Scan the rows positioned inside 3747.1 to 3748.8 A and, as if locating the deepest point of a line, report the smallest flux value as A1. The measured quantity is 103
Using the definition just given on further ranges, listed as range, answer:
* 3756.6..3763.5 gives 84.8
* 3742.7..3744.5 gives 90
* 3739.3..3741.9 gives 66.3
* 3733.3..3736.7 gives 85.6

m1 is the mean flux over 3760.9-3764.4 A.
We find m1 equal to 93.5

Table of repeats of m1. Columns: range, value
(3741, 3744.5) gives 96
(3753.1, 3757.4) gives 107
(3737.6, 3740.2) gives 95.5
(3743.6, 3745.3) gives 109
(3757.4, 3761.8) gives 103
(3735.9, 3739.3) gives 104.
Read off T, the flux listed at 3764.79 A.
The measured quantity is 68.2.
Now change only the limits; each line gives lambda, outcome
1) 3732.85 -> 105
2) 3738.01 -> 102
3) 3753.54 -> 100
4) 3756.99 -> 94.9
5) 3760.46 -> 84.8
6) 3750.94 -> 117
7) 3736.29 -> 104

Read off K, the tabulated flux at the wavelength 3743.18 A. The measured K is 90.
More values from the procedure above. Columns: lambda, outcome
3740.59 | 118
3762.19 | 93.9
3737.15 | 113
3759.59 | 98.2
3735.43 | 85.6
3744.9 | 101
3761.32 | 102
